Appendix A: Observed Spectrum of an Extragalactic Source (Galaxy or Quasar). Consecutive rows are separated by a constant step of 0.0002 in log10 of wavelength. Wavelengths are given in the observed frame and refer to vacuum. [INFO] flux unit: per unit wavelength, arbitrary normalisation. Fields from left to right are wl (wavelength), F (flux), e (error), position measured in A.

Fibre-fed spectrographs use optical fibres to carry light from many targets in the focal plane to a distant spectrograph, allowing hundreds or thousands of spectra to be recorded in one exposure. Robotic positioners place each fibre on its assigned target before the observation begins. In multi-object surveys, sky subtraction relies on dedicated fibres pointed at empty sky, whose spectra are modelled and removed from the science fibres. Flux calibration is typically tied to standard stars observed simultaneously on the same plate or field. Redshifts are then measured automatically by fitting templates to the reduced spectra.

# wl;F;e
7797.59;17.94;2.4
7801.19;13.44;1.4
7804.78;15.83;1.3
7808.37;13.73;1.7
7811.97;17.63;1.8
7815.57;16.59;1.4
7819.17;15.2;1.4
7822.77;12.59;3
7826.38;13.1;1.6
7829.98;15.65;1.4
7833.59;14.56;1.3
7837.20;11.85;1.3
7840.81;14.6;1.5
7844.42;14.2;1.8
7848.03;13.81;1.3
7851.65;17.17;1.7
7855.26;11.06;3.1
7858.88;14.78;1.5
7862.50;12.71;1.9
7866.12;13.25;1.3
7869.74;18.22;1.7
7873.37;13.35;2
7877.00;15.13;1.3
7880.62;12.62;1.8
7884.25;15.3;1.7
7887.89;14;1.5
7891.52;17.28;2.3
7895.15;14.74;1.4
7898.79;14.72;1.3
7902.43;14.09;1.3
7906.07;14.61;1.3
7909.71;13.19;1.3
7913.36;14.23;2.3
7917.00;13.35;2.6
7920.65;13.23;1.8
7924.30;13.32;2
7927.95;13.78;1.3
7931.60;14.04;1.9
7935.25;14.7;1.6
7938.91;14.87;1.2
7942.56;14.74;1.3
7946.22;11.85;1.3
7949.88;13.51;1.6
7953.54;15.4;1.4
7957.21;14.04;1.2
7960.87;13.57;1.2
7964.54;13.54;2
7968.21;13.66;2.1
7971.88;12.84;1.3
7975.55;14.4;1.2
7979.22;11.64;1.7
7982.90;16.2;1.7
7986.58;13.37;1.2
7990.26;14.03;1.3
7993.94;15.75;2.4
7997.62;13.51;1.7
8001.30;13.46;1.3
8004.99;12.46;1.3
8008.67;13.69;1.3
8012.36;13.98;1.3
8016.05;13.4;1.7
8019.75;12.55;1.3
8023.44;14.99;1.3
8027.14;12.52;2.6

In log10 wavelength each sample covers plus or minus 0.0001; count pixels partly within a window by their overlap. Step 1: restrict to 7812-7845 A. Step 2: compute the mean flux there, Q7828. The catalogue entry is 14.4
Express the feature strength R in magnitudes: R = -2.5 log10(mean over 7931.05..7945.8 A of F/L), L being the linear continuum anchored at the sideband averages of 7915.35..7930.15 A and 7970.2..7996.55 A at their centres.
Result -0.06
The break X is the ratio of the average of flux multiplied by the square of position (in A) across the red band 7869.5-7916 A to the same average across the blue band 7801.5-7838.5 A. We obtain 1.01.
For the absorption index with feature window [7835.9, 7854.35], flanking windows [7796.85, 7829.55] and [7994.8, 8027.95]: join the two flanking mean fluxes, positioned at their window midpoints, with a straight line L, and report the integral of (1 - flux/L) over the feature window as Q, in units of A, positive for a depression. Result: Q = 0.7 A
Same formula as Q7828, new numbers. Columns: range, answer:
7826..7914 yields 14.4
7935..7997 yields 14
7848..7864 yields 13.9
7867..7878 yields 15.4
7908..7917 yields 13.6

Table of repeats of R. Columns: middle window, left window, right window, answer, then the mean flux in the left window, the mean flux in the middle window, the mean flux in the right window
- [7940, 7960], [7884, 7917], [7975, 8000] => 0.03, 14.6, 13.9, 14.1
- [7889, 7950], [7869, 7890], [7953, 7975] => 0.01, 14.6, 14.1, 13.8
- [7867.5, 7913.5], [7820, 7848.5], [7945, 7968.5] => -0.07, 13.8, 14.7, 13.7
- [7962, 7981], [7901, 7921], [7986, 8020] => 0.04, 13.8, 13.2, 13.7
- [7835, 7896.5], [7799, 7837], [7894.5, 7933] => 0.00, 14.7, 14.4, 13.9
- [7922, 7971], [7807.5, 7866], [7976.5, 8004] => 0.01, 14.3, 13.9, 14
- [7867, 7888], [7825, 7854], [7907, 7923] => -0.06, 14.3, 14.8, 13.6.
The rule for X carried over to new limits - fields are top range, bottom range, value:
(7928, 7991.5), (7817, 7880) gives 1.01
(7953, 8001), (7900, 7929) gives 1.03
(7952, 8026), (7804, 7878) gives 0.99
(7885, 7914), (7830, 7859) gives 1.06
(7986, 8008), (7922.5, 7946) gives 0.99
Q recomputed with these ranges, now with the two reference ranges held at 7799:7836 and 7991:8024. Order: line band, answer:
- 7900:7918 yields 0.43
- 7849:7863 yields 0.53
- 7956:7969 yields 0.27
